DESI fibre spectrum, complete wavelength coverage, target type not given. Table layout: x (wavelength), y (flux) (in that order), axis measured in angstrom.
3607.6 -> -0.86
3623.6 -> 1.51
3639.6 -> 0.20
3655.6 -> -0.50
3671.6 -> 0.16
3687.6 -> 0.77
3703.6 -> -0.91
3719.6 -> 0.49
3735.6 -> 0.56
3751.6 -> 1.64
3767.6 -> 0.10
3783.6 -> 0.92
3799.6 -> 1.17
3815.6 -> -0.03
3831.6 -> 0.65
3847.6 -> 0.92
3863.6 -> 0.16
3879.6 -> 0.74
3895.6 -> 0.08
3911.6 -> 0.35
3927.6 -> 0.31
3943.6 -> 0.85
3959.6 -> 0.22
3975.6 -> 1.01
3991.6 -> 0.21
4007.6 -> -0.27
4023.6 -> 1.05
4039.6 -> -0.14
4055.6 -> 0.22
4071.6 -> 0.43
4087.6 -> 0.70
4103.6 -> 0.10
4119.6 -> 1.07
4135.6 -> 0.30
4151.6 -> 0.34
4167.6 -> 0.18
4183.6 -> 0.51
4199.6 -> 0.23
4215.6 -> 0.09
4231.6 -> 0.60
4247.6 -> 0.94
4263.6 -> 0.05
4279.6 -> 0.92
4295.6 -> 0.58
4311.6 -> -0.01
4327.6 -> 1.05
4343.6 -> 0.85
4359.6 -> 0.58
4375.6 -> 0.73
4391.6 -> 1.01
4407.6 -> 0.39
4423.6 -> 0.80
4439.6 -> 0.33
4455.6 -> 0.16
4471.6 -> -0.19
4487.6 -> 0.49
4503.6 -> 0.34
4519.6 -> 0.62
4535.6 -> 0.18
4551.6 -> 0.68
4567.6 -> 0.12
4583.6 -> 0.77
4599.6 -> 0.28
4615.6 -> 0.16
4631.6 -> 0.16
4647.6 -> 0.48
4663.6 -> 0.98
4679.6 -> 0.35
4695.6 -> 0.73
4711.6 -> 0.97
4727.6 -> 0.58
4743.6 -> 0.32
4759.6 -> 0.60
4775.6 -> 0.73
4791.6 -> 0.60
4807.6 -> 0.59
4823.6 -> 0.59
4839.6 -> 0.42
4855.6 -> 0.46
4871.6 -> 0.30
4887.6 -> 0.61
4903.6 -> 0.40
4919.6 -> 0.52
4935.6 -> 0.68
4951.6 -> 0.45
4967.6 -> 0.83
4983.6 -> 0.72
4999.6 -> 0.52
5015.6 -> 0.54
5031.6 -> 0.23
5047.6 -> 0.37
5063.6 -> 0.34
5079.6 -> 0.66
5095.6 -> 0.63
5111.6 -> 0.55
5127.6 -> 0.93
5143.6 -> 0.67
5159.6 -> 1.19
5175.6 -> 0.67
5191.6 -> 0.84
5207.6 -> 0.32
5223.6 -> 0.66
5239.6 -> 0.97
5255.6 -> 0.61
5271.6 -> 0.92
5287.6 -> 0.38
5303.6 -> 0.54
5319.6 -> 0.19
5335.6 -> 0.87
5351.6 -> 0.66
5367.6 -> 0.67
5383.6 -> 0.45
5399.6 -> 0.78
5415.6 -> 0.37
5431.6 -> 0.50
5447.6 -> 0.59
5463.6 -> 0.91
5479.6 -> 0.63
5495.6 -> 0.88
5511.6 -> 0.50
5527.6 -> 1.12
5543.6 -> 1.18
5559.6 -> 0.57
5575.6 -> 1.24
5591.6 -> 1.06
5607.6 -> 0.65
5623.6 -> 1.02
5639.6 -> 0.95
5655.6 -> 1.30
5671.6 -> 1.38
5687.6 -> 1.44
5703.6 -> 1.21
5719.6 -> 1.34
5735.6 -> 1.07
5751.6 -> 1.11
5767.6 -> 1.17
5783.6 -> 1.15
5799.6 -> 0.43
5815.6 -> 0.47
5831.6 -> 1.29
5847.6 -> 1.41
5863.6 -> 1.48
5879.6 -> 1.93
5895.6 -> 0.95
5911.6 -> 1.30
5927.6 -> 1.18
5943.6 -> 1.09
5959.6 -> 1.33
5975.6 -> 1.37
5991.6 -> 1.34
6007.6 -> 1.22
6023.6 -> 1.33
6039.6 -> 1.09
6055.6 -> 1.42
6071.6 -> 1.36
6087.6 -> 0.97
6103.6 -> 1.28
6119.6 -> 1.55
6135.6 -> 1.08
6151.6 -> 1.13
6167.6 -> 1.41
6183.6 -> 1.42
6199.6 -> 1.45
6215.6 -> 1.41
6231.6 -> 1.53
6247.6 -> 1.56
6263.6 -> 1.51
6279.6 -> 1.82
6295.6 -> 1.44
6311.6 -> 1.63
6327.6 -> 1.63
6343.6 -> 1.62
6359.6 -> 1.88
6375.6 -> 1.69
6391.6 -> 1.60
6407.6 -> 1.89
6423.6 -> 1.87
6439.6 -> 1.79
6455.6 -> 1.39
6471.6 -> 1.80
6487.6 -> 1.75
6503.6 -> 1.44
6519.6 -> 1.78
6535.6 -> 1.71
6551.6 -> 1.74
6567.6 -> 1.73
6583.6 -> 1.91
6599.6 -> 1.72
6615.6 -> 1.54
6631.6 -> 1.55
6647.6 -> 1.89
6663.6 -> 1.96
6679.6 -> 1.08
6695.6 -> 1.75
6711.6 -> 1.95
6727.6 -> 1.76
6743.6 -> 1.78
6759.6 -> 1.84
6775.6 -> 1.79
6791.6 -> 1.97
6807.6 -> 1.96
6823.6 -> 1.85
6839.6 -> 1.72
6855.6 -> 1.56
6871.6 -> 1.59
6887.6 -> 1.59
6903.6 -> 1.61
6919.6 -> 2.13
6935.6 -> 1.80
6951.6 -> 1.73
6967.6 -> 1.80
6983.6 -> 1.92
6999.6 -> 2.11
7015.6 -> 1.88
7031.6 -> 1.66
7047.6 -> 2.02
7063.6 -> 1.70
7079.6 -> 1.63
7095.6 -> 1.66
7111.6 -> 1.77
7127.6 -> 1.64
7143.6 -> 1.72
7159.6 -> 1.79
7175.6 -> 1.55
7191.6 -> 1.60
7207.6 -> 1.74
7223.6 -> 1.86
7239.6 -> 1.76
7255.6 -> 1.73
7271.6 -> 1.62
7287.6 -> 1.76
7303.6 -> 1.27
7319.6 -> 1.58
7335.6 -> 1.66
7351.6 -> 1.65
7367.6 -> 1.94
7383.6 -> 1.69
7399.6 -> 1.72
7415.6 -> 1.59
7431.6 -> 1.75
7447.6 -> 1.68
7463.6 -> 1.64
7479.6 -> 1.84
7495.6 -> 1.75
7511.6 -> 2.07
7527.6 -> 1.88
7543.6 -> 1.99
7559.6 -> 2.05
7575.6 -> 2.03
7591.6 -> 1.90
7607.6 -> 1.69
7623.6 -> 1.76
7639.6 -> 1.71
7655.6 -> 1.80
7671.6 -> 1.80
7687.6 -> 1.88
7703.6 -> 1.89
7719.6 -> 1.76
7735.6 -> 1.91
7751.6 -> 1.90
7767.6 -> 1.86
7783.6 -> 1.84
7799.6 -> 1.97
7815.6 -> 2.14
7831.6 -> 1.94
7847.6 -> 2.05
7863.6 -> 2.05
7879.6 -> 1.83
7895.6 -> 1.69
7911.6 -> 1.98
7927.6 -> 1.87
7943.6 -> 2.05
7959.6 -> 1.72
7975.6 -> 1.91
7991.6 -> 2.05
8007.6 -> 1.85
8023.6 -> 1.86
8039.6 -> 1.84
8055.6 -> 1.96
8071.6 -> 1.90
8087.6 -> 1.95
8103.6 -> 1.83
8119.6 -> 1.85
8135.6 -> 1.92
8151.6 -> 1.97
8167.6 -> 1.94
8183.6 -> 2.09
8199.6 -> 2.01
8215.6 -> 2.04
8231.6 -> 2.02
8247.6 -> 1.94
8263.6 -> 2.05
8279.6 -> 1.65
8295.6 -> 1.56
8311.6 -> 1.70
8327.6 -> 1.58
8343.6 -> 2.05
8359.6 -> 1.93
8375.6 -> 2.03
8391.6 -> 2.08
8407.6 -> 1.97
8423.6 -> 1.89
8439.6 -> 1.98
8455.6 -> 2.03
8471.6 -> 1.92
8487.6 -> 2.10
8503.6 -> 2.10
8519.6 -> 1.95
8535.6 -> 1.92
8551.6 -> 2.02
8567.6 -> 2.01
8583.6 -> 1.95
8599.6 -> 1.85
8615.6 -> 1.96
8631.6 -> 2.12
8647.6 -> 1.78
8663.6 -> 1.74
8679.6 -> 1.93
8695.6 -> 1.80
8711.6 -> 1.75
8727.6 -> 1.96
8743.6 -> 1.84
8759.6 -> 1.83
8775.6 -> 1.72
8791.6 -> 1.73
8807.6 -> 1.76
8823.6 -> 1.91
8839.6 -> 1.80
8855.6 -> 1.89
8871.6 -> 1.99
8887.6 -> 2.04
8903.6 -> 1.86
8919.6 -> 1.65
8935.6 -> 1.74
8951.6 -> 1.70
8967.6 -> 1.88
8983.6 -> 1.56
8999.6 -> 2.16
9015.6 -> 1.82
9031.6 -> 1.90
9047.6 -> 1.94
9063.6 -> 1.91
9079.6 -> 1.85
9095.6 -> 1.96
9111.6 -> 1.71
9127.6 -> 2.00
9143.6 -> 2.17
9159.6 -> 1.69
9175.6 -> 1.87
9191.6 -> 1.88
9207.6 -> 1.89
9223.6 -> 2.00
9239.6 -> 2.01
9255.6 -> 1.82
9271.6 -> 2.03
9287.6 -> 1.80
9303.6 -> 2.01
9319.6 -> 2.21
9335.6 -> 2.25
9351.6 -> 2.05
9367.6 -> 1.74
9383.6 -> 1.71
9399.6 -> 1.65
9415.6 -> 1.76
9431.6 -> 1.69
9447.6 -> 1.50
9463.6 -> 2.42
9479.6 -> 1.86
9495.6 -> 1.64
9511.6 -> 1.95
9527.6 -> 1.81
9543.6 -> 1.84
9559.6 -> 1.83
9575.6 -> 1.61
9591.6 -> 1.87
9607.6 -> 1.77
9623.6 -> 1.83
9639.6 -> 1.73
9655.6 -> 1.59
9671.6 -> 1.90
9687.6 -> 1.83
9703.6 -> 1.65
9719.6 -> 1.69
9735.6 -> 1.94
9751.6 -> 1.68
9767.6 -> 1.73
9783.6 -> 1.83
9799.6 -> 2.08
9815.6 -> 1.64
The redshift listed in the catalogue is 0.412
